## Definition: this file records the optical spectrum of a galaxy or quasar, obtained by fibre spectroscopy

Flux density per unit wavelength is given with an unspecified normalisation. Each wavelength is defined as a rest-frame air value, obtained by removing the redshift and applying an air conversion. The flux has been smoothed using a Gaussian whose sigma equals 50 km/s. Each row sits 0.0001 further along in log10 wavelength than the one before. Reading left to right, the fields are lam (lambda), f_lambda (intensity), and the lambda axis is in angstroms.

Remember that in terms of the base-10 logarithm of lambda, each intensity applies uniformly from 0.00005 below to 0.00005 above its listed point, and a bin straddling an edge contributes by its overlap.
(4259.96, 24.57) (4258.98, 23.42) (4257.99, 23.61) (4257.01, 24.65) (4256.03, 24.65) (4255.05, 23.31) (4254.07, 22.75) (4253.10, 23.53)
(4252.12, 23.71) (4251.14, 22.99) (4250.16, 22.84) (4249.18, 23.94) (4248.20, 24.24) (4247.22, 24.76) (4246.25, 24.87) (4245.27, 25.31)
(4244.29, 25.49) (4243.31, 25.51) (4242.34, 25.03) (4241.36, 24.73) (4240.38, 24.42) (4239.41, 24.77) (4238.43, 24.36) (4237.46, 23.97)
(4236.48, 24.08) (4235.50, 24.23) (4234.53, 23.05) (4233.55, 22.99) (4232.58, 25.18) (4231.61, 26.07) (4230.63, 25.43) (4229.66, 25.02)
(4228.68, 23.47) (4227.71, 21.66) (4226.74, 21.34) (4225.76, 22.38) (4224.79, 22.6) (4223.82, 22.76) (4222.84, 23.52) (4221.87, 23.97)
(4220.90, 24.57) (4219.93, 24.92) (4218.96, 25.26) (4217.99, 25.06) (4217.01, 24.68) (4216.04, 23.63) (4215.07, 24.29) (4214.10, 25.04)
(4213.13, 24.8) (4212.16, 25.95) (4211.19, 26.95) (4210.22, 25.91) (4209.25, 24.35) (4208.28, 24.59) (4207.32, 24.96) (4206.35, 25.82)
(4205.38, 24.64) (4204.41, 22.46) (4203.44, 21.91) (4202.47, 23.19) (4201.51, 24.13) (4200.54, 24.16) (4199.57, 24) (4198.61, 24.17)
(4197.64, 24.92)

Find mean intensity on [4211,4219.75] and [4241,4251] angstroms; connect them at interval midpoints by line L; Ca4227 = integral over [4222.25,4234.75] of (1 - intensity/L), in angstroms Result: 0.7 angstroms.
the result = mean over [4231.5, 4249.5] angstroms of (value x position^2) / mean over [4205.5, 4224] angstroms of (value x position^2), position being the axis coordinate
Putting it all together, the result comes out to 1.00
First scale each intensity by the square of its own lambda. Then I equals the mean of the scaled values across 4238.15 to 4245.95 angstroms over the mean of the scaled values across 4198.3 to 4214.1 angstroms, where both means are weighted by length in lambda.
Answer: 1.03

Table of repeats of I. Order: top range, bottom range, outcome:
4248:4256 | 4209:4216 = 0.95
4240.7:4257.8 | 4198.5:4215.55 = 1.01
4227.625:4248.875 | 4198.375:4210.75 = 1.03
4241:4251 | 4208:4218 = 1.00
